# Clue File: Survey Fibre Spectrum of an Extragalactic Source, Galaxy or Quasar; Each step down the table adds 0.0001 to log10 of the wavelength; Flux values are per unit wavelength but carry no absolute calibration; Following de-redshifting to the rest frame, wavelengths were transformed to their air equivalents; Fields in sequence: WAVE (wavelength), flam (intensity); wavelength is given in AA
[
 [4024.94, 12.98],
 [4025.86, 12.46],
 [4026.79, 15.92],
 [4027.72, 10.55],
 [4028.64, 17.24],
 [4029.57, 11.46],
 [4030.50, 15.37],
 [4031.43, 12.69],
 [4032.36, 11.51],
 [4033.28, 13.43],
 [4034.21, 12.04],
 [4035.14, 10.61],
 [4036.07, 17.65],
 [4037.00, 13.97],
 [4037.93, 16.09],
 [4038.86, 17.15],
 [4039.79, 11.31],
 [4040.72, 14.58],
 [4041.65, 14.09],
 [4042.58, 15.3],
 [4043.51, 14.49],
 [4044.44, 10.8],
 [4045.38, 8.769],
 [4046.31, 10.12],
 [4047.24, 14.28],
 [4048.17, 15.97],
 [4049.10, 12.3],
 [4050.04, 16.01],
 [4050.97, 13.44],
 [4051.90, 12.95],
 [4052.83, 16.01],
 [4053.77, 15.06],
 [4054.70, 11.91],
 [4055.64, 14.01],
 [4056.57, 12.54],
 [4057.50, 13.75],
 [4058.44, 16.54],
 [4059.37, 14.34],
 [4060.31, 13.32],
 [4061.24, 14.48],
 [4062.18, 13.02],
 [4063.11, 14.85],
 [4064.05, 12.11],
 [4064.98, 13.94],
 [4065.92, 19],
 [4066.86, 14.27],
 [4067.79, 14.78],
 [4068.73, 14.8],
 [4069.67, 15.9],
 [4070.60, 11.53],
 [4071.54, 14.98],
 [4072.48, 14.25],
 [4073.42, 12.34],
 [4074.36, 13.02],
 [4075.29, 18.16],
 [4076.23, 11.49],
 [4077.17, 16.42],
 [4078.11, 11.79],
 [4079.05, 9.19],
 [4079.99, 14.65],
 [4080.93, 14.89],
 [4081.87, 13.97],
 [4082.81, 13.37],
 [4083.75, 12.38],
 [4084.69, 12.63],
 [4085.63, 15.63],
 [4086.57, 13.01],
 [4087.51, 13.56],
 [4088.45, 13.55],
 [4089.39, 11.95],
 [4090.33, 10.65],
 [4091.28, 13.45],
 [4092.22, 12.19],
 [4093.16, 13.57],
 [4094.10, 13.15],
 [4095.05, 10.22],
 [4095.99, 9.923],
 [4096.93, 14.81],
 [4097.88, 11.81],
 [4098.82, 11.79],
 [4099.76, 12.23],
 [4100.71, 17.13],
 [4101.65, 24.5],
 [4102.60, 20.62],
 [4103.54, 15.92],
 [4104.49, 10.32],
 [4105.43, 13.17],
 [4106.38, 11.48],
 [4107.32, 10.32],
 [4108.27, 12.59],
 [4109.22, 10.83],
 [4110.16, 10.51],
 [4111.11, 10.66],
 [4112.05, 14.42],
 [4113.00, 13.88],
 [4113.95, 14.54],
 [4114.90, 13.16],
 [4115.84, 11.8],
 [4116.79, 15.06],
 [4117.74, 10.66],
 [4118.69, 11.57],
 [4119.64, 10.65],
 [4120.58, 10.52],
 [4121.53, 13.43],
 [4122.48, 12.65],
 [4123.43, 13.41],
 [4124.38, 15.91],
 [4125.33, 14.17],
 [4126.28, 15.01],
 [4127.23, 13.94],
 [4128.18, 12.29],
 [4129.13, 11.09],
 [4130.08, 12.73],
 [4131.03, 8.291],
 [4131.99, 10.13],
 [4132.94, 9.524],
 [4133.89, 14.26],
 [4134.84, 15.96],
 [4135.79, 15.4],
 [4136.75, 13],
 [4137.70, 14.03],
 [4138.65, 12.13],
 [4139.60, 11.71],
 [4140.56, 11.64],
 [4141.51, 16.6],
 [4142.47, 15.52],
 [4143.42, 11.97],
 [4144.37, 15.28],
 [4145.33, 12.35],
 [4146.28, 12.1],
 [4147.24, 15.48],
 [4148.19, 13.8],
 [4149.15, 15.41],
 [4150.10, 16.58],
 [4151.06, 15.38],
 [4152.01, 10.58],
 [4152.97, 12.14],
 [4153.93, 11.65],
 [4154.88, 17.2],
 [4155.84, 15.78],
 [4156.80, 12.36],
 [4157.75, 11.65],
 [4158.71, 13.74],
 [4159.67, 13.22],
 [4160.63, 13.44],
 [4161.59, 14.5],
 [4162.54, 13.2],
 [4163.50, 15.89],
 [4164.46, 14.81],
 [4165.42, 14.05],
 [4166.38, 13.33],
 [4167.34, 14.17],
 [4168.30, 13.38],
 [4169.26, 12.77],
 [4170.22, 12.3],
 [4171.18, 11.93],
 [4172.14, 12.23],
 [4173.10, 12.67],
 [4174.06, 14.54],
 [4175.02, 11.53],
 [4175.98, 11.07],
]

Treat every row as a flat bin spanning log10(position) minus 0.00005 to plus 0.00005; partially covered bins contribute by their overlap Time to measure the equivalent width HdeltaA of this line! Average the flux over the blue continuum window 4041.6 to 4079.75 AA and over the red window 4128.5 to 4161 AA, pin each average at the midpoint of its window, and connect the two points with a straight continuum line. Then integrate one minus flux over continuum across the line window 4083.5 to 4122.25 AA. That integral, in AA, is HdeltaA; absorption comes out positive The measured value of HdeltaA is 1.5 AA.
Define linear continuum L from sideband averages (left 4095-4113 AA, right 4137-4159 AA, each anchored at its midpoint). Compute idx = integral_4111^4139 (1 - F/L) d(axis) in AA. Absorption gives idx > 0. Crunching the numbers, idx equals 1.5 AA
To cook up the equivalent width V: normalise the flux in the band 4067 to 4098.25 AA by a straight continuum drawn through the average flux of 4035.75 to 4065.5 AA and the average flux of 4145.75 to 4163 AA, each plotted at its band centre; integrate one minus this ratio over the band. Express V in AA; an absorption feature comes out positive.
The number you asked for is 1.3 AA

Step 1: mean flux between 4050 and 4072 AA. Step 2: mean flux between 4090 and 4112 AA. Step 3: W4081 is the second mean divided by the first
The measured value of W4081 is 0.92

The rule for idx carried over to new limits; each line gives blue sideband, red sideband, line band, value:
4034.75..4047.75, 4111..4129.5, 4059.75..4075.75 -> -1.2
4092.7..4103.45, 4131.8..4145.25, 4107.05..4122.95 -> 2.1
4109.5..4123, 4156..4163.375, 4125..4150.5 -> -0.9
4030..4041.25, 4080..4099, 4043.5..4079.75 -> -1.0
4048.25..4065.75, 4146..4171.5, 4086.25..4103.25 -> 0.2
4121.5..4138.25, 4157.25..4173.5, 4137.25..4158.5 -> -0.8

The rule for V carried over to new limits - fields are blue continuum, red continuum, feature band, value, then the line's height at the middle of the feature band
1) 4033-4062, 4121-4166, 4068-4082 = -0.1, 13.7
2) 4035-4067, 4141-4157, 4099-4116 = 0.4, 14.1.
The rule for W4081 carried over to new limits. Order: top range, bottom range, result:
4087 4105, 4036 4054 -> 0.99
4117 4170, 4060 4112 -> 0.98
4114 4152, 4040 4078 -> 0.94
